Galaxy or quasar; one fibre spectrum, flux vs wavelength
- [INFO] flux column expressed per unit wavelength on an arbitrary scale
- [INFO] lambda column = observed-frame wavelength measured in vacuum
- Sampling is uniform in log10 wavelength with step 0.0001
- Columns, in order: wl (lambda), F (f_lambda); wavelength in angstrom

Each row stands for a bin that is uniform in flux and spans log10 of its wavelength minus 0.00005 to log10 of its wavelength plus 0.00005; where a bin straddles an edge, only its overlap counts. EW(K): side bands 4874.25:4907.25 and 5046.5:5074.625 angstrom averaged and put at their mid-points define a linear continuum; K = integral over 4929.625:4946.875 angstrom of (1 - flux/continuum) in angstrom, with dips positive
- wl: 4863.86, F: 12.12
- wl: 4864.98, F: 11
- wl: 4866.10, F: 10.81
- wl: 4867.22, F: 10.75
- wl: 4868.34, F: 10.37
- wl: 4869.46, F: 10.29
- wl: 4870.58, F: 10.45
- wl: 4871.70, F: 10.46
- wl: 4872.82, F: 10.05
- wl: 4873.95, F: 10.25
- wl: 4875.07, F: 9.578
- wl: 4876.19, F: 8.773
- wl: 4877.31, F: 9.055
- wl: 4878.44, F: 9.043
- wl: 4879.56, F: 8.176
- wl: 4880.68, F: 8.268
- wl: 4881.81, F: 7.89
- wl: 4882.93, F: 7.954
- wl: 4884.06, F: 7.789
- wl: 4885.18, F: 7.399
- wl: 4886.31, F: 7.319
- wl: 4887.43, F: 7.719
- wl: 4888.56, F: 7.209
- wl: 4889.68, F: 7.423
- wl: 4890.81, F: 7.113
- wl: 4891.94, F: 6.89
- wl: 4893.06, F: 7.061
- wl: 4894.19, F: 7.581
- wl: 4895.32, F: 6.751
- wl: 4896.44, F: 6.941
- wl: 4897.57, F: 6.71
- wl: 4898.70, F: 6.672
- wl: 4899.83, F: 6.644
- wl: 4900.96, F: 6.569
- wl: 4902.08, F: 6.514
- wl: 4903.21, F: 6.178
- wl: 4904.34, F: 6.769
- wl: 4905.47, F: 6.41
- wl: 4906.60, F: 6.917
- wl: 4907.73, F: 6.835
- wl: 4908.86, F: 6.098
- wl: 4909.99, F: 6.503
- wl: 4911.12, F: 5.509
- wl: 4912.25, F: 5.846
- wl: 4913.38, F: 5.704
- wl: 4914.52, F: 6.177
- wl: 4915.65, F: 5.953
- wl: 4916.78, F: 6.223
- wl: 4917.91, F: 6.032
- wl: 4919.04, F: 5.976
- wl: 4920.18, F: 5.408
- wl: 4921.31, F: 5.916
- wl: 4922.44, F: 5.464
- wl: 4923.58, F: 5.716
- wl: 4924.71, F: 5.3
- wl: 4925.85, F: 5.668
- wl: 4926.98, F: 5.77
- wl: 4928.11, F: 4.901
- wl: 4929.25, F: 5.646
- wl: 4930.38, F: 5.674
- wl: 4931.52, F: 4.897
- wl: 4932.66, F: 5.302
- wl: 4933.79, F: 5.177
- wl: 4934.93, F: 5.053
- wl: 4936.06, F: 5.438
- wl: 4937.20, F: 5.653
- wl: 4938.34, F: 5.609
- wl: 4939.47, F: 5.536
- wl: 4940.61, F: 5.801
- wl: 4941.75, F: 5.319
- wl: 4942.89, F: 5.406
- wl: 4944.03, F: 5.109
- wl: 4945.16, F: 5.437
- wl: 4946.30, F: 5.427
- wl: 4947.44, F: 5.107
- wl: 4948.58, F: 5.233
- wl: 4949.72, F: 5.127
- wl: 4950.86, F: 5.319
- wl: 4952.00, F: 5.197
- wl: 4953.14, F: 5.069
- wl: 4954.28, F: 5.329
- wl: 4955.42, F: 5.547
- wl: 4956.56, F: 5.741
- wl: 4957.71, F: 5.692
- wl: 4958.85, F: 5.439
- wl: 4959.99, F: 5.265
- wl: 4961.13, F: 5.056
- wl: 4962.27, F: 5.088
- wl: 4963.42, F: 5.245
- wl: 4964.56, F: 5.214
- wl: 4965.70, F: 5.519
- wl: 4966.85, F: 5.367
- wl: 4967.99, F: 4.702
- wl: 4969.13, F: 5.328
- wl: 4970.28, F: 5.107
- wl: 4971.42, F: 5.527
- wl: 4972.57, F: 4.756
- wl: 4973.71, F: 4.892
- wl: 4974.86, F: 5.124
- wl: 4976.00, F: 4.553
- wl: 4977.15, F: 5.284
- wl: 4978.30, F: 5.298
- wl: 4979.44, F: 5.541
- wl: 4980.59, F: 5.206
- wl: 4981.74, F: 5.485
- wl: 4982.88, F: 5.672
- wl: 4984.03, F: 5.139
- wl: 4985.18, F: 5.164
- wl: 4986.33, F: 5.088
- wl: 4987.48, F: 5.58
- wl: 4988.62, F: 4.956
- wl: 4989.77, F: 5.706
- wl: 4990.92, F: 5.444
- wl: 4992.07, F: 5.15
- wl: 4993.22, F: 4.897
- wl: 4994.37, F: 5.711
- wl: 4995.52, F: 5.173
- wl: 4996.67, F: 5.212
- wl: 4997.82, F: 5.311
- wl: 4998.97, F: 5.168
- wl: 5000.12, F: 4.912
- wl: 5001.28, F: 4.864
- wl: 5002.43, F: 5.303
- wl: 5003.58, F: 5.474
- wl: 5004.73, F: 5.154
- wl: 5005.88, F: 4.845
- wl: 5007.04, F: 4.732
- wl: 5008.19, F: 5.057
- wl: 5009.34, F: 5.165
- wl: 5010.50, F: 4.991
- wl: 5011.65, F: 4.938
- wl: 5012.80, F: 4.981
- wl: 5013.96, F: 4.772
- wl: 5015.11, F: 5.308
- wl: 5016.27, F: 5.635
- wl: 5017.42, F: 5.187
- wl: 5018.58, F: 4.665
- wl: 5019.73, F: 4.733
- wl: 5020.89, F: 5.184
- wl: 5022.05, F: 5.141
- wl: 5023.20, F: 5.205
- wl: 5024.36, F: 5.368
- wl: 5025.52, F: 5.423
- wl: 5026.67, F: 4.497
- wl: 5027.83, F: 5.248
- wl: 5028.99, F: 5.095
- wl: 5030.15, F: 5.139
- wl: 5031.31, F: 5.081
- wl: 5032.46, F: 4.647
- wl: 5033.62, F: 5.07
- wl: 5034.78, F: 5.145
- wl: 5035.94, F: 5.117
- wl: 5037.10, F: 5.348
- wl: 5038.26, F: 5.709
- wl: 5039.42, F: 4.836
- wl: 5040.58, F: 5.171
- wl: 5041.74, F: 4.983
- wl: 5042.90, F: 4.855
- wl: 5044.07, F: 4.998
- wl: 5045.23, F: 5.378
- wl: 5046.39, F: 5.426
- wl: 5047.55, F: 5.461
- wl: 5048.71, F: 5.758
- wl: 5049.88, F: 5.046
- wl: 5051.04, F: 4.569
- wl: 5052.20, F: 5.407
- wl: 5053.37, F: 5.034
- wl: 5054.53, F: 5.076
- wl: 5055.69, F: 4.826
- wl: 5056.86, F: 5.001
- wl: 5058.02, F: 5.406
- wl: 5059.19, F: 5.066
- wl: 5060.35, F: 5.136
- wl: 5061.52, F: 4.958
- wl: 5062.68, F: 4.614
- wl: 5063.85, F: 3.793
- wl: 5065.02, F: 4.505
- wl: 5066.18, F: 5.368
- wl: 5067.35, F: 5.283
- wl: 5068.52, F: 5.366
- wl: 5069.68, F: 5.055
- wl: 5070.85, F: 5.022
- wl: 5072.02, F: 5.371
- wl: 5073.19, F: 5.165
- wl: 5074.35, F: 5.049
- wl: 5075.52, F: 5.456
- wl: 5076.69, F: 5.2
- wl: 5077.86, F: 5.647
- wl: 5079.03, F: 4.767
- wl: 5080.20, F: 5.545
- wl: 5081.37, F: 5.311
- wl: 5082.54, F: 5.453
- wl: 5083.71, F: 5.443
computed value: 3.53 angstrom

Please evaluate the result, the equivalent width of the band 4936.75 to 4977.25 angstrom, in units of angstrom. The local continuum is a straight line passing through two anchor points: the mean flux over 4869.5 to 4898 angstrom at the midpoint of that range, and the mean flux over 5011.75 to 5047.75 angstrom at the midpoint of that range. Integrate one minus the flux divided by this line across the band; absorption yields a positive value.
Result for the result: 8.3 angstrom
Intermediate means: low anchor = 8.2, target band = 5.28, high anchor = 5.12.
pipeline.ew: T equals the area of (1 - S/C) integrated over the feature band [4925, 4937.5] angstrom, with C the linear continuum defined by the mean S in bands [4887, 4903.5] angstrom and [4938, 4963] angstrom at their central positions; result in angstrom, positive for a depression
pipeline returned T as 1.13 angstrom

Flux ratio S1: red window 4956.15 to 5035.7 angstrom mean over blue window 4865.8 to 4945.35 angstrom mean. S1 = 0.75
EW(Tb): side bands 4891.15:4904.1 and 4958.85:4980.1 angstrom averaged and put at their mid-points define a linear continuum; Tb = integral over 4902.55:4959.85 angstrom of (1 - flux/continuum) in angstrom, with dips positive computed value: 3.6 angstrom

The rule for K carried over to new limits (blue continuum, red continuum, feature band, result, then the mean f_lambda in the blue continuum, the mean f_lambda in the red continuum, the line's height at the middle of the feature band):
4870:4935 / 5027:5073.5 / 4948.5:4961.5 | 1.9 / 6.89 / 5.08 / 6.25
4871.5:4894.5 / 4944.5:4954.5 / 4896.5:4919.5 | 2.5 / 8.21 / 5.25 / 7.1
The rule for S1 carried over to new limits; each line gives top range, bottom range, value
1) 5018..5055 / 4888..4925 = 0.80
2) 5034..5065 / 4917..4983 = 0.95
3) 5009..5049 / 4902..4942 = 0.88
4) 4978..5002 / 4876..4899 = 0.69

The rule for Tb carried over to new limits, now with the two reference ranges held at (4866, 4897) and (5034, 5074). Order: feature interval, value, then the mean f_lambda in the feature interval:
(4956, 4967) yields 2.5 angstrom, 5.36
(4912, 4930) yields 4.7 angstrom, 5.73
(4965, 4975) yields 2.4 angstrom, 5.15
